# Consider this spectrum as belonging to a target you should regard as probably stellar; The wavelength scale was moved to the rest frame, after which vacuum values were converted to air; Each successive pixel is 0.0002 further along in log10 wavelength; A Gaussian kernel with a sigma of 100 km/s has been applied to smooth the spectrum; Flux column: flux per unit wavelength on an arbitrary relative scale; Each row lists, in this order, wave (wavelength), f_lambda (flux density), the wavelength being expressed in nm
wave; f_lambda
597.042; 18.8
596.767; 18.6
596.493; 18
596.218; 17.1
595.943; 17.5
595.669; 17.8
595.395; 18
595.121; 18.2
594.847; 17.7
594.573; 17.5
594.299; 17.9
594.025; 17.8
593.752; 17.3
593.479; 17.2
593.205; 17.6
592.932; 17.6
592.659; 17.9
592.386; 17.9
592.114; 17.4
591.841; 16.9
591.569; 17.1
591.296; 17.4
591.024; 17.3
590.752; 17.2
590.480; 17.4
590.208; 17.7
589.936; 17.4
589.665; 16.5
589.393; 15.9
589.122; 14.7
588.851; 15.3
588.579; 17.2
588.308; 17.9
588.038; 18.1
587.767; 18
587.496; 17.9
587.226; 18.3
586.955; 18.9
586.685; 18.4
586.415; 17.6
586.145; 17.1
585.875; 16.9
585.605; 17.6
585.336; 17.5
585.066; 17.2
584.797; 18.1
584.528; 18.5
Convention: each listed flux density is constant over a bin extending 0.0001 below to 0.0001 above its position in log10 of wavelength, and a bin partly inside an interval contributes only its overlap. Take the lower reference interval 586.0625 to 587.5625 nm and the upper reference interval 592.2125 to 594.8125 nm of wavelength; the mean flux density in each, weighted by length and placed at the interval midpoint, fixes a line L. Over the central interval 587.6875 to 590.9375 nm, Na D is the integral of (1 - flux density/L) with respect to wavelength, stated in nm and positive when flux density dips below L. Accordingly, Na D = 0.18 nm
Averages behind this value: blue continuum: 18.1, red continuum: 17.6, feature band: 16.9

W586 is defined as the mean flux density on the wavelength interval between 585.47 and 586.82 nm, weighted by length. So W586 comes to 17.5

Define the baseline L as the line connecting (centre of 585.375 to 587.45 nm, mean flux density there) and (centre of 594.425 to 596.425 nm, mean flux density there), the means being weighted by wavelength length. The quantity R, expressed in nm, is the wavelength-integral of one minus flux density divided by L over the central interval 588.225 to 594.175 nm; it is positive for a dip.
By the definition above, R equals 0.21 nm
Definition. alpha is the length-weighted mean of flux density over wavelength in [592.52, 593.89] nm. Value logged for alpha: 17.5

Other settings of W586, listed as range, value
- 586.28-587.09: 18.3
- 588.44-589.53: 15.8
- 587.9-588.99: 17.1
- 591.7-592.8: 17.5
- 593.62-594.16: 17.6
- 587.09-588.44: 18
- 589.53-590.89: 17.2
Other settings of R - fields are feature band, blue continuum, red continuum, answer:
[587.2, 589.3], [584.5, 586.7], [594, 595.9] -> 0.07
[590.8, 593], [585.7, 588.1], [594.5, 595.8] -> 0.06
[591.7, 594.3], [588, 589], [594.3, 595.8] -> 0.01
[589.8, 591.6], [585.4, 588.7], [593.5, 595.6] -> 0.04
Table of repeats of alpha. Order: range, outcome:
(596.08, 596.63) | 17.5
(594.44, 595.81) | 17.8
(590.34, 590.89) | 17.3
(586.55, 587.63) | 18.4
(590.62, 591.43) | 17.3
